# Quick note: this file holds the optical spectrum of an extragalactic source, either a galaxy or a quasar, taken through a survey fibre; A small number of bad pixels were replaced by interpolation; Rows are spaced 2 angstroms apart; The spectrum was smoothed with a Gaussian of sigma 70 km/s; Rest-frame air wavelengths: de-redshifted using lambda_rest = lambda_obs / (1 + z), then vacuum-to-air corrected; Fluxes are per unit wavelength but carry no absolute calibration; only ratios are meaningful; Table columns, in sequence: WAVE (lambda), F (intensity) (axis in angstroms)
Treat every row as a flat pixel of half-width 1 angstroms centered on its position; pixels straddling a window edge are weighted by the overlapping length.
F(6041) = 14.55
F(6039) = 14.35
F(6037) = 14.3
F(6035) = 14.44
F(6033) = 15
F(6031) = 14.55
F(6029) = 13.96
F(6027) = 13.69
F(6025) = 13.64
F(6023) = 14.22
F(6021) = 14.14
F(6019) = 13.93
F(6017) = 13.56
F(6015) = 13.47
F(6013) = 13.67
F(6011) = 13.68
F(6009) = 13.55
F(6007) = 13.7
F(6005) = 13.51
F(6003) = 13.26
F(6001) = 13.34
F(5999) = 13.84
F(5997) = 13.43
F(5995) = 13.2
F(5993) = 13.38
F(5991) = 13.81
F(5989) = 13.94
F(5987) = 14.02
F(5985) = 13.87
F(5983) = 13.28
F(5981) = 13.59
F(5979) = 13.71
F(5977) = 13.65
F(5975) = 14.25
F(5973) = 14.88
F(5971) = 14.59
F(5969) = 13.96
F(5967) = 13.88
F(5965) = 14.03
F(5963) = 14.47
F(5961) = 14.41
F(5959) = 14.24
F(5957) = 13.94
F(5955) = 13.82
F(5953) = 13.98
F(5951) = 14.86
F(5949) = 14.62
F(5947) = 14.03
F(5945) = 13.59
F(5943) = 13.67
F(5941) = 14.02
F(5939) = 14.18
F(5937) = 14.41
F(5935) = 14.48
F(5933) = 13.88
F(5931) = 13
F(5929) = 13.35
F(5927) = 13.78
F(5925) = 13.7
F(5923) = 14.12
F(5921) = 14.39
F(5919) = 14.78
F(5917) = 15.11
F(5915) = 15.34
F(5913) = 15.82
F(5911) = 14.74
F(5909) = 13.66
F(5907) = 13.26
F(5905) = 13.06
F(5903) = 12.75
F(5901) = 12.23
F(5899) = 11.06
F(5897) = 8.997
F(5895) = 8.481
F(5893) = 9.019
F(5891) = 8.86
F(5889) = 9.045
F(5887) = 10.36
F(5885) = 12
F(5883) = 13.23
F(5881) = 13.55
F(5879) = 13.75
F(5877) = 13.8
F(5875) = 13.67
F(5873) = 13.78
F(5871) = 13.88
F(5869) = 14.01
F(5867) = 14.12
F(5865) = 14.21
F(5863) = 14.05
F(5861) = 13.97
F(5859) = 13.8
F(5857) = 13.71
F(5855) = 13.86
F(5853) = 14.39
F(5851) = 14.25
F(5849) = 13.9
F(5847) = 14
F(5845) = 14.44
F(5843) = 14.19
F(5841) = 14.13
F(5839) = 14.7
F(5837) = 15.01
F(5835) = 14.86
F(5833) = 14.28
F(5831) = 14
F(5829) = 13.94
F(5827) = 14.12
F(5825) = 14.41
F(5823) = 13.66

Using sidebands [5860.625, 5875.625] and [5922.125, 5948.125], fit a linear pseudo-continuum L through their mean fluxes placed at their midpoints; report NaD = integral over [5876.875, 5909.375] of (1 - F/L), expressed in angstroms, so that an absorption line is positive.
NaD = 5.7 angstroms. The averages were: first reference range 14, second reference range 13.9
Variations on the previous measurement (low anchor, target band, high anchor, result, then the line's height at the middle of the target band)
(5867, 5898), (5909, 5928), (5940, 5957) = -2.25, 13.1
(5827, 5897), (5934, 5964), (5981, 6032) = -1.49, 13.5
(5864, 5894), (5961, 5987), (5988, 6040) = -1.16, 13.4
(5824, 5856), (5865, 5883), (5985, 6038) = 0.48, 14.2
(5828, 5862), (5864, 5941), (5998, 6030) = 5.30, 14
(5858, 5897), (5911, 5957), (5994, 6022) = -4.66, 12.9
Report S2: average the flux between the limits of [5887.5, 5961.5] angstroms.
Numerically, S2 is 13.2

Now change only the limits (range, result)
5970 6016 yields 13.7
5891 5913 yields 11.8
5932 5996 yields 14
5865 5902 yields 11.9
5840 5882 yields 14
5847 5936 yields 13.2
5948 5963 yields 14.3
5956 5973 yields 14.2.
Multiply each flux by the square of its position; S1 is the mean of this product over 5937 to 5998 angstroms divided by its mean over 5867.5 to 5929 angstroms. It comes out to 1.12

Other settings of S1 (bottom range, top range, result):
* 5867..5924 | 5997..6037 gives 1.13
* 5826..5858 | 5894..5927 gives 0.95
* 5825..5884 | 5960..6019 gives 1.03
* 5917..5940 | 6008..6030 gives 1.01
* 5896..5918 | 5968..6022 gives 1.07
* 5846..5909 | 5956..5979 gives 1.15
